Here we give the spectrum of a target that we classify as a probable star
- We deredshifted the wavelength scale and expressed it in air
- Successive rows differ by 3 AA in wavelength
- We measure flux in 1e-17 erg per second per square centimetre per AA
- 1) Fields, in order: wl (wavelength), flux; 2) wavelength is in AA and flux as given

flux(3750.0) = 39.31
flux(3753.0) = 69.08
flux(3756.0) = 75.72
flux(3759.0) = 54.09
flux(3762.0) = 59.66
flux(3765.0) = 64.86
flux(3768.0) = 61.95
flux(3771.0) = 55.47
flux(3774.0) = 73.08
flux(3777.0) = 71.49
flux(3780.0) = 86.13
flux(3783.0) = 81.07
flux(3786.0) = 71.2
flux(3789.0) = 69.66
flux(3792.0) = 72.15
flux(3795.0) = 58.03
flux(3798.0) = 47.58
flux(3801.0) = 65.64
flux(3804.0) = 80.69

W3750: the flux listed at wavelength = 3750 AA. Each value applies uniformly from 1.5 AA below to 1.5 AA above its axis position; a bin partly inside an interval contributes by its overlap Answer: 39.31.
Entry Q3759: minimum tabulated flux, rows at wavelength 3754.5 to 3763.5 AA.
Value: 54.09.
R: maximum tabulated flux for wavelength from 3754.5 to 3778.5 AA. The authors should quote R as 75.72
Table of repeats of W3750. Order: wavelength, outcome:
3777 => 71.49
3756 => 75.72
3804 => 80.69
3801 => 65.64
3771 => 55.47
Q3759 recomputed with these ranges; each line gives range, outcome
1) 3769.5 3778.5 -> 55.47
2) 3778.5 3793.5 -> 69.66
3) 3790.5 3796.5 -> 58.03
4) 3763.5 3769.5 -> 61.95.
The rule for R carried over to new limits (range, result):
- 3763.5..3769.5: 64.86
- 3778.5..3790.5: 86.13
